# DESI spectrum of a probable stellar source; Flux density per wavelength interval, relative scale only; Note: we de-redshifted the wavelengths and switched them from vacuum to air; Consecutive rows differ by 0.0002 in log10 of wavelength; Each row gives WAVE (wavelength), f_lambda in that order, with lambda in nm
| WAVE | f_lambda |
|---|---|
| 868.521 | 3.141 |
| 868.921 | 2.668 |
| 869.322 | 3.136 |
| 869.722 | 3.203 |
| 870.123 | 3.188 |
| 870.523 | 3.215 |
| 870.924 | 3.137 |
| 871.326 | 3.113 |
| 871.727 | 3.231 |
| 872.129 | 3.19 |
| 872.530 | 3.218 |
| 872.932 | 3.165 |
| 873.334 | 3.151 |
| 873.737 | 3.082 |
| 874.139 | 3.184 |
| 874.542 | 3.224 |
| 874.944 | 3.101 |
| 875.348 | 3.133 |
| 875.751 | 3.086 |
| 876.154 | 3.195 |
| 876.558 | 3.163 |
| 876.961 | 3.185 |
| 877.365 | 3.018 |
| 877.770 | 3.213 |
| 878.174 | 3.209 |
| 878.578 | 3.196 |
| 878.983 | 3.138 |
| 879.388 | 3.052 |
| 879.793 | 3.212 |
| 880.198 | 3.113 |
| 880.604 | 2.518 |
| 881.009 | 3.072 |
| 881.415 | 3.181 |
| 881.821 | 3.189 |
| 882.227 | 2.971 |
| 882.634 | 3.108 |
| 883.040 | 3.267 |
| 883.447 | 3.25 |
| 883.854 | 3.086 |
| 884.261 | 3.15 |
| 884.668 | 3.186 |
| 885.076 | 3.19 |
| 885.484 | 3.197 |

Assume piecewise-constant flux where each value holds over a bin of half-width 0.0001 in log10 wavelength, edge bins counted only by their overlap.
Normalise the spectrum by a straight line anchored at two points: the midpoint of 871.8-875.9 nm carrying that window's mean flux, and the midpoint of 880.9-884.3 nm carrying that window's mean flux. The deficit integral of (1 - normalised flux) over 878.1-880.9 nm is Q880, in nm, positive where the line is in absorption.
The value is 0.08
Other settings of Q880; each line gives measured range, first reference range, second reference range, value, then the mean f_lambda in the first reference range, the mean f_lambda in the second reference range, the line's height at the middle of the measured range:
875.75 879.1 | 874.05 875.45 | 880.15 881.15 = -0.15 nm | 3.16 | 2.86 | 3.02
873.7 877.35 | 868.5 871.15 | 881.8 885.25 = -0.03 nm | 3.09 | 3.15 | 3.12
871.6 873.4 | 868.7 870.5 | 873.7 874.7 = -0.03 nm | 3.07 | 3.17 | 3.13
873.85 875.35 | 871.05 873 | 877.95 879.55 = 0.01 nm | 3.18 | 3.15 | 3.17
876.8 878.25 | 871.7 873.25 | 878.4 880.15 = 0.00 nm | 3.19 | 3.15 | 3.16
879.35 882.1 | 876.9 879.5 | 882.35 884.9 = 0.10 nm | 3.14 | 3.17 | 3.16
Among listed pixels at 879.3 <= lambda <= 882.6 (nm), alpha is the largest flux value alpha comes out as 3.212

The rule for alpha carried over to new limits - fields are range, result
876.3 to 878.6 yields 3.213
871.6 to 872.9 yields 3.231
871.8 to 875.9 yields 3.224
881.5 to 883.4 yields 3.267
